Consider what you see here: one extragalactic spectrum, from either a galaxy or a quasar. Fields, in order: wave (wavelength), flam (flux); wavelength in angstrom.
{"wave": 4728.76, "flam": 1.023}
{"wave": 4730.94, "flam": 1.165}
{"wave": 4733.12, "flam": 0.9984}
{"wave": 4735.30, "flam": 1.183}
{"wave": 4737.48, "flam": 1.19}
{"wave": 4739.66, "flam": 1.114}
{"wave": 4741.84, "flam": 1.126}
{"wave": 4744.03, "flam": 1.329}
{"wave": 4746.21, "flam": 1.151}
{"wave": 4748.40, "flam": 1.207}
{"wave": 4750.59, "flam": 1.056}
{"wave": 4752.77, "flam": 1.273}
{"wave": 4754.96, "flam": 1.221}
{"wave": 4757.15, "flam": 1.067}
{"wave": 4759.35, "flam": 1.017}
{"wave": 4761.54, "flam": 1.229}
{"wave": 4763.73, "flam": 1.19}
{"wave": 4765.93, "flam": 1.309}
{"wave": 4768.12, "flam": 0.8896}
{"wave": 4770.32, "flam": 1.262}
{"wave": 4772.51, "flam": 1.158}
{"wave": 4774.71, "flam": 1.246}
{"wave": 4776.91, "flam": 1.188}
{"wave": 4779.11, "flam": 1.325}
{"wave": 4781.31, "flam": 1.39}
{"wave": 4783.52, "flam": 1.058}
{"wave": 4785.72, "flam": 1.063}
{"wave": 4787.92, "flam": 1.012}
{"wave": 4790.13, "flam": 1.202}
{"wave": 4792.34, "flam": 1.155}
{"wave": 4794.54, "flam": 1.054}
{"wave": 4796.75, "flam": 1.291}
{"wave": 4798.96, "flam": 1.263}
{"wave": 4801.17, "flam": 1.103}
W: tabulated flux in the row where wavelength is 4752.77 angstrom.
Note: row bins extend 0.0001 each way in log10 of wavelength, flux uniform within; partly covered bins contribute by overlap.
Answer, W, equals 1.273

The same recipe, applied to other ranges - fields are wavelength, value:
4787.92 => 1.012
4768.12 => 0.8896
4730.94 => 1.165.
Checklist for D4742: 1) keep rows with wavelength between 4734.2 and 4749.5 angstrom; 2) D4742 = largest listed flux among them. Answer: 1.329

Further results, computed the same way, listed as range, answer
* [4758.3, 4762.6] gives 1.229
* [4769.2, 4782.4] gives 1.39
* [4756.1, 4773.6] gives 1.309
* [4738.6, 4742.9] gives 1.126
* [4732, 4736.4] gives 1.183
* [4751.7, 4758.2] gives 1.273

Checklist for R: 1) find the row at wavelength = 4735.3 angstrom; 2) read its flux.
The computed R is 1.183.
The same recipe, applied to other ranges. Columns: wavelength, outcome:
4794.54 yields 1.054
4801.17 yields 1.103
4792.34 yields 1.155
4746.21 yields 1.151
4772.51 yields 1.158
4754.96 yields 1.221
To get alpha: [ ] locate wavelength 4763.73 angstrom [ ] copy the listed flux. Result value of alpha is 1.19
